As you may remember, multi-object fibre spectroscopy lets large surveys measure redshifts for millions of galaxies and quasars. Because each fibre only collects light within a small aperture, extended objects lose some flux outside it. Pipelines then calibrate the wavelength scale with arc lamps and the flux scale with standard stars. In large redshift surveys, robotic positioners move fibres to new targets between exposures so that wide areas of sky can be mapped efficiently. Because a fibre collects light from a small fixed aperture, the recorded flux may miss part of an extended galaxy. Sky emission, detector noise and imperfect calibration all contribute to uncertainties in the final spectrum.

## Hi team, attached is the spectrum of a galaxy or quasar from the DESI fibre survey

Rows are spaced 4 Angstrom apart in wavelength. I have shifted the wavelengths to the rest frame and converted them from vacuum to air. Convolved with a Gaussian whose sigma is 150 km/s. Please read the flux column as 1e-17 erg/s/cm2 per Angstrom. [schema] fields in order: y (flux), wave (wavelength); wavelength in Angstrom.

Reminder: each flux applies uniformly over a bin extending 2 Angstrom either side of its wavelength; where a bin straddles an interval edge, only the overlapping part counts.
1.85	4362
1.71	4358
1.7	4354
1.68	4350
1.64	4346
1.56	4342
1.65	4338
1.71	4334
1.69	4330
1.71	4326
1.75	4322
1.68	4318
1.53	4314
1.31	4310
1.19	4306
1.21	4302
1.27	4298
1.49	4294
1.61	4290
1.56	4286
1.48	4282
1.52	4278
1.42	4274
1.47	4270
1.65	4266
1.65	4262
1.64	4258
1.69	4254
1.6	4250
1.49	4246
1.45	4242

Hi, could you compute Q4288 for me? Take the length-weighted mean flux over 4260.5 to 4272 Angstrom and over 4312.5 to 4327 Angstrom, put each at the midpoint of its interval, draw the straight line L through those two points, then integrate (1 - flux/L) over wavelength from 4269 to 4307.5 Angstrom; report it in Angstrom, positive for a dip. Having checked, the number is 4.7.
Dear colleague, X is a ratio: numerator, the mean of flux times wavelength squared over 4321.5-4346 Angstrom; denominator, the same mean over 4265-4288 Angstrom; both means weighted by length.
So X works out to 1.1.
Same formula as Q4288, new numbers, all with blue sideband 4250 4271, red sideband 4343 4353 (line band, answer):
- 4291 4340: 3.76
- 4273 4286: 1.12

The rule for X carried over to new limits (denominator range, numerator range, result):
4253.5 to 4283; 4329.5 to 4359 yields 1.10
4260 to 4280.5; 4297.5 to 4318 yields 0.89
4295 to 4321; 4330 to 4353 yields 1.21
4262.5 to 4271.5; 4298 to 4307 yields 0.78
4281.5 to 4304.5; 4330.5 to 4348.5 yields 1.18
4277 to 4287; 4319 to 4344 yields 1.13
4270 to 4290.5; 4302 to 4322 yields 0.97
